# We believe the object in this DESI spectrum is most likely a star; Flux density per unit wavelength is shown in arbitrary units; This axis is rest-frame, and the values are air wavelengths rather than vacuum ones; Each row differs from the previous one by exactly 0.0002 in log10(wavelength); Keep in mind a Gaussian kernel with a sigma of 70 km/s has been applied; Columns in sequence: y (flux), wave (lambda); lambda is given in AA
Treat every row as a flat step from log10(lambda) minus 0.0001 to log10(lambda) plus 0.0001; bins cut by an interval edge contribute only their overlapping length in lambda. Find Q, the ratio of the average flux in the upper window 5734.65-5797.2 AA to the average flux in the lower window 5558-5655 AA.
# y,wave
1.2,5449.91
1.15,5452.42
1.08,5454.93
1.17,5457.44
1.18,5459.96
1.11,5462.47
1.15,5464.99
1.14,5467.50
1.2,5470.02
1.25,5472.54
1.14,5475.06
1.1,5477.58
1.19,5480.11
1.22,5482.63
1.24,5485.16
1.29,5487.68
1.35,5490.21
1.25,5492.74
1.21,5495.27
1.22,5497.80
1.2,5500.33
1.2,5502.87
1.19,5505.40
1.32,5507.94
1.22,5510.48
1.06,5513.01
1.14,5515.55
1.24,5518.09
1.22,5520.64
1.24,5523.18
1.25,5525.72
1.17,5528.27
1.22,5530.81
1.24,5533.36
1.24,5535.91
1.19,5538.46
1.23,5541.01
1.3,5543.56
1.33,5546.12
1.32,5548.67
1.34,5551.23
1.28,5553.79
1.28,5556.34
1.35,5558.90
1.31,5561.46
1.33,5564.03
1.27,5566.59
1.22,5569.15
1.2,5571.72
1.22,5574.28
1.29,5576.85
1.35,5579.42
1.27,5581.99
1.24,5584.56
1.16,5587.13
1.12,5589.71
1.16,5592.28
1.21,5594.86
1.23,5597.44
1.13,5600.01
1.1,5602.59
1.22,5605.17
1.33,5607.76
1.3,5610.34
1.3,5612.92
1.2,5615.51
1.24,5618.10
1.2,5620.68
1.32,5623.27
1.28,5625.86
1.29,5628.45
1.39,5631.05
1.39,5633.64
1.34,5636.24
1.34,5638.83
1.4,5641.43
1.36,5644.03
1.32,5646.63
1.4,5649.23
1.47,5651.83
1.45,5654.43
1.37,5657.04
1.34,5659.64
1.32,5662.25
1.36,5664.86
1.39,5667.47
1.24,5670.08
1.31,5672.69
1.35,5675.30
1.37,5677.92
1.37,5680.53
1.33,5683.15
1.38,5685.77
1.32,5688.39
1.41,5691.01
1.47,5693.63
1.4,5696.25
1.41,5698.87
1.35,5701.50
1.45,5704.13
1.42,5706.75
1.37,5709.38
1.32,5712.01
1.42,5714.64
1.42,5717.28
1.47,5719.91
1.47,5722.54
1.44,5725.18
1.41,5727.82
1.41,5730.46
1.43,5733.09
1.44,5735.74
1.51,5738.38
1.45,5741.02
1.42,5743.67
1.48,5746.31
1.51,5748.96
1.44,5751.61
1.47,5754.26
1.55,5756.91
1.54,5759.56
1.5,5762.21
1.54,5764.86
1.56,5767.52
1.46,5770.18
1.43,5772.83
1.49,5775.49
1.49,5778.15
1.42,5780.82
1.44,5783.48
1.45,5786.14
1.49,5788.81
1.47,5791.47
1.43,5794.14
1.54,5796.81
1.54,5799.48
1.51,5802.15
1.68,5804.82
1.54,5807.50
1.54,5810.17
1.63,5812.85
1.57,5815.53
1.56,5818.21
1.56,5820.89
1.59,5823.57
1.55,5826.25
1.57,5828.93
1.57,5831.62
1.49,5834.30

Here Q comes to 1.2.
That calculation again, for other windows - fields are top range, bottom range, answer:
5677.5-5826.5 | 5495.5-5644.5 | 1.17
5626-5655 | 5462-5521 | 1.14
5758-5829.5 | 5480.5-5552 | 1.23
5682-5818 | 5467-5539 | 1.21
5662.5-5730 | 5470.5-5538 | 1.14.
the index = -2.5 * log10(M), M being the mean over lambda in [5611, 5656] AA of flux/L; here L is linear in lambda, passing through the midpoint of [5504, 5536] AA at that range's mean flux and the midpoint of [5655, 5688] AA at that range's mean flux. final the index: -0.018 mag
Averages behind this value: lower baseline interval 1.21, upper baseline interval 1.35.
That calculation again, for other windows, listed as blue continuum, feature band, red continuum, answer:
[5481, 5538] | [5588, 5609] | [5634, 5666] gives 0.11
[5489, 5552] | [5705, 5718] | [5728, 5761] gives 0.03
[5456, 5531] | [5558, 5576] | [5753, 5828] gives 0.01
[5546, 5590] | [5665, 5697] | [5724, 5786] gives 0.02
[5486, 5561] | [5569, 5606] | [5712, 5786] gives 0.09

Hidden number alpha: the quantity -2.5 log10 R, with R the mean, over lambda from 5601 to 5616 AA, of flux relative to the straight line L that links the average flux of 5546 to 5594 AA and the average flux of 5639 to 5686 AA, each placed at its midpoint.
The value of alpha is 0.05 mag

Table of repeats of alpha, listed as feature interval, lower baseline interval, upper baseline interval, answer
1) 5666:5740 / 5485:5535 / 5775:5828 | 0.02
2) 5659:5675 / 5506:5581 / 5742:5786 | 0.04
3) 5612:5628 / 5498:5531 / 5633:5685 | 0.05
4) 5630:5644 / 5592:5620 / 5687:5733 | -0.08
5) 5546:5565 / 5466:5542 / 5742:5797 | -0.04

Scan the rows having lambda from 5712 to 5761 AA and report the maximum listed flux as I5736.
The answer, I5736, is 1.55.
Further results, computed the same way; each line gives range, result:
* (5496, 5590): 1.35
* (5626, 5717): 1.47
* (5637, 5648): 1.4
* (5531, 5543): 1.24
